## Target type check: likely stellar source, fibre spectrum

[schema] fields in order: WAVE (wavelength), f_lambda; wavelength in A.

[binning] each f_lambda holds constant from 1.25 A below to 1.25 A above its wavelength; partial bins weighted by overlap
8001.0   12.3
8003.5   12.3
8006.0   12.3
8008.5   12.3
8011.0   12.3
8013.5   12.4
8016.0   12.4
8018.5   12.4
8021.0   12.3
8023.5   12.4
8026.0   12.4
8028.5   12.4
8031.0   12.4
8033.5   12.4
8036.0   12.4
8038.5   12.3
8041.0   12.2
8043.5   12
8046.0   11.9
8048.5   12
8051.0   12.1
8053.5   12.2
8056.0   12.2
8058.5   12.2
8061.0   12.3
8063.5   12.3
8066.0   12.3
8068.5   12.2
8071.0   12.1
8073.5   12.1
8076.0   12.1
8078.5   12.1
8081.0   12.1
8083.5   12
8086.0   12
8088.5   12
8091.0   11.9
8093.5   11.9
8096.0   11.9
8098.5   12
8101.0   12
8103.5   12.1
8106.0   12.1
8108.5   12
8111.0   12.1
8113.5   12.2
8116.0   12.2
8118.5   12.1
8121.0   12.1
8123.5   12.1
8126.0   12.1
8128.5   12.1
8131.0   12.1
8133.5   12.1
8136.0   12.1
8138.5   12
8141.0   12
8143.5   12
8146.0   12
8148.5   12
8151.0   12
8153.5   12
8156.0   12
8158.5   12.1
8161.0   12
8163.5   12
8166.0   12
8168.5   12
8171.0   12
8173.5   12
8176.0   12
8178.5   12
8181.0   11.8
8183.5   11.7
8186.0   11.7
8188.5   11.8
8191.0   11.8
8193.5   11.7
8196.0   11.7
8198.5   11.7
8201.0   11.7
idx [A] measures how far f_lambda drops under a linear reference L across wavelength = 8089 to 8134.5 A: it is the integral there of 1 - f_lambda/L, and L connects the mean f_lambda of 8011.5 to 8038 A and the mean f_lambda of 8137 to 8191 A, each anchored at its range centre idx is 0.2 A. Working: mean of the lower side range 12.4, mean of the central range 12.1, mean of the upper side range 12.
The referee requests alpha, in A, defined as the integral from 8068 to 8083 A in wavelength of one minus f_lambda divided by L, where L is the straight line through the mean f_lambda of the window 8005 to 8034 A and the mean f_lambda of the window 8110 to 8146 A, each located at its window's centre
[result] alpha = 0.1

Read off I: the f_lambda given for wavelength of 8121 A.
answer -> 12.1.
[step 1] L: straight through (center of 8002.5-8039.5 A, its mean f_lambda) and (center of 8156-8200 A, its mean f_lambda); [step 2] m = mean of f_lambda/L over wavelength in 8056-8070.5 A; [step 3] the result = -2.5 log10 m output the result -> 0.00 mag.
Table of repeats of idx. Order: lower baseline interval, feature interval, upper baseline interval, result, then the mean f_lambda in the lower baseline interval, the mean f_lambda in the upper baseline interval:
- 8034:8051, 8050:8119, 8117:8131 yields 0.1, 12.1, 12.1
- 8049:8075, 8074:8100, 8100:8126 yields 0.3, 12.2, 12.1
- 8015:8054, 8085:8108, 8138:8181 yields 0.3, 12.3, 12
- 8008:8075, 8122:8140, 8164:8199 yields -0.1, 12.3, 11.9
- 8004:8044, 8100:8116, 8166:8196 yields 0.0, 12.3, 11.9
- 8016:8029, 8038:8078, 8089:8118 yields 0.3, 12.4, 12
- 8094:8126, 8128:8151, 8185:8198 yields -0.2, 12.1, 11.7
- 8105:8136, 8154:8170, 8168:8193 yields -0.1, 12.1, 11.9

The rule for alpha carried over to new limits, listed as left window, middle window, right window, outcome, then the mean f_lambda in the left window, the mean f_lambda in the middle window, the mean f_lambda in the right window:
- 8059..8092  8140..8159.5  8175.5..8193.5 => -0.17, 12.1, 12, 11.8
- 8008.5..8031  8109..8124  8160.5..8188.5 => -0.05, 12.4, 12.1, 11.9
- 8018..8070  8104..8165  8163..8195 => -0.31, 12.2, 12.1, 11.9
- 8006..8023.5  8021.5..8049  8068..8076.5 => 0.01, 12.3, 12.3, 12.1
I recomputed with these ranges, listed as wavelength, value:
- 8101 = 12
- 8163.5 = 12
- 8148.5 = 12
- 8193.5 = 11.7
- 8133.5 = 12.1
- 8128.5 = 12.1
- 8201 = 11.7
